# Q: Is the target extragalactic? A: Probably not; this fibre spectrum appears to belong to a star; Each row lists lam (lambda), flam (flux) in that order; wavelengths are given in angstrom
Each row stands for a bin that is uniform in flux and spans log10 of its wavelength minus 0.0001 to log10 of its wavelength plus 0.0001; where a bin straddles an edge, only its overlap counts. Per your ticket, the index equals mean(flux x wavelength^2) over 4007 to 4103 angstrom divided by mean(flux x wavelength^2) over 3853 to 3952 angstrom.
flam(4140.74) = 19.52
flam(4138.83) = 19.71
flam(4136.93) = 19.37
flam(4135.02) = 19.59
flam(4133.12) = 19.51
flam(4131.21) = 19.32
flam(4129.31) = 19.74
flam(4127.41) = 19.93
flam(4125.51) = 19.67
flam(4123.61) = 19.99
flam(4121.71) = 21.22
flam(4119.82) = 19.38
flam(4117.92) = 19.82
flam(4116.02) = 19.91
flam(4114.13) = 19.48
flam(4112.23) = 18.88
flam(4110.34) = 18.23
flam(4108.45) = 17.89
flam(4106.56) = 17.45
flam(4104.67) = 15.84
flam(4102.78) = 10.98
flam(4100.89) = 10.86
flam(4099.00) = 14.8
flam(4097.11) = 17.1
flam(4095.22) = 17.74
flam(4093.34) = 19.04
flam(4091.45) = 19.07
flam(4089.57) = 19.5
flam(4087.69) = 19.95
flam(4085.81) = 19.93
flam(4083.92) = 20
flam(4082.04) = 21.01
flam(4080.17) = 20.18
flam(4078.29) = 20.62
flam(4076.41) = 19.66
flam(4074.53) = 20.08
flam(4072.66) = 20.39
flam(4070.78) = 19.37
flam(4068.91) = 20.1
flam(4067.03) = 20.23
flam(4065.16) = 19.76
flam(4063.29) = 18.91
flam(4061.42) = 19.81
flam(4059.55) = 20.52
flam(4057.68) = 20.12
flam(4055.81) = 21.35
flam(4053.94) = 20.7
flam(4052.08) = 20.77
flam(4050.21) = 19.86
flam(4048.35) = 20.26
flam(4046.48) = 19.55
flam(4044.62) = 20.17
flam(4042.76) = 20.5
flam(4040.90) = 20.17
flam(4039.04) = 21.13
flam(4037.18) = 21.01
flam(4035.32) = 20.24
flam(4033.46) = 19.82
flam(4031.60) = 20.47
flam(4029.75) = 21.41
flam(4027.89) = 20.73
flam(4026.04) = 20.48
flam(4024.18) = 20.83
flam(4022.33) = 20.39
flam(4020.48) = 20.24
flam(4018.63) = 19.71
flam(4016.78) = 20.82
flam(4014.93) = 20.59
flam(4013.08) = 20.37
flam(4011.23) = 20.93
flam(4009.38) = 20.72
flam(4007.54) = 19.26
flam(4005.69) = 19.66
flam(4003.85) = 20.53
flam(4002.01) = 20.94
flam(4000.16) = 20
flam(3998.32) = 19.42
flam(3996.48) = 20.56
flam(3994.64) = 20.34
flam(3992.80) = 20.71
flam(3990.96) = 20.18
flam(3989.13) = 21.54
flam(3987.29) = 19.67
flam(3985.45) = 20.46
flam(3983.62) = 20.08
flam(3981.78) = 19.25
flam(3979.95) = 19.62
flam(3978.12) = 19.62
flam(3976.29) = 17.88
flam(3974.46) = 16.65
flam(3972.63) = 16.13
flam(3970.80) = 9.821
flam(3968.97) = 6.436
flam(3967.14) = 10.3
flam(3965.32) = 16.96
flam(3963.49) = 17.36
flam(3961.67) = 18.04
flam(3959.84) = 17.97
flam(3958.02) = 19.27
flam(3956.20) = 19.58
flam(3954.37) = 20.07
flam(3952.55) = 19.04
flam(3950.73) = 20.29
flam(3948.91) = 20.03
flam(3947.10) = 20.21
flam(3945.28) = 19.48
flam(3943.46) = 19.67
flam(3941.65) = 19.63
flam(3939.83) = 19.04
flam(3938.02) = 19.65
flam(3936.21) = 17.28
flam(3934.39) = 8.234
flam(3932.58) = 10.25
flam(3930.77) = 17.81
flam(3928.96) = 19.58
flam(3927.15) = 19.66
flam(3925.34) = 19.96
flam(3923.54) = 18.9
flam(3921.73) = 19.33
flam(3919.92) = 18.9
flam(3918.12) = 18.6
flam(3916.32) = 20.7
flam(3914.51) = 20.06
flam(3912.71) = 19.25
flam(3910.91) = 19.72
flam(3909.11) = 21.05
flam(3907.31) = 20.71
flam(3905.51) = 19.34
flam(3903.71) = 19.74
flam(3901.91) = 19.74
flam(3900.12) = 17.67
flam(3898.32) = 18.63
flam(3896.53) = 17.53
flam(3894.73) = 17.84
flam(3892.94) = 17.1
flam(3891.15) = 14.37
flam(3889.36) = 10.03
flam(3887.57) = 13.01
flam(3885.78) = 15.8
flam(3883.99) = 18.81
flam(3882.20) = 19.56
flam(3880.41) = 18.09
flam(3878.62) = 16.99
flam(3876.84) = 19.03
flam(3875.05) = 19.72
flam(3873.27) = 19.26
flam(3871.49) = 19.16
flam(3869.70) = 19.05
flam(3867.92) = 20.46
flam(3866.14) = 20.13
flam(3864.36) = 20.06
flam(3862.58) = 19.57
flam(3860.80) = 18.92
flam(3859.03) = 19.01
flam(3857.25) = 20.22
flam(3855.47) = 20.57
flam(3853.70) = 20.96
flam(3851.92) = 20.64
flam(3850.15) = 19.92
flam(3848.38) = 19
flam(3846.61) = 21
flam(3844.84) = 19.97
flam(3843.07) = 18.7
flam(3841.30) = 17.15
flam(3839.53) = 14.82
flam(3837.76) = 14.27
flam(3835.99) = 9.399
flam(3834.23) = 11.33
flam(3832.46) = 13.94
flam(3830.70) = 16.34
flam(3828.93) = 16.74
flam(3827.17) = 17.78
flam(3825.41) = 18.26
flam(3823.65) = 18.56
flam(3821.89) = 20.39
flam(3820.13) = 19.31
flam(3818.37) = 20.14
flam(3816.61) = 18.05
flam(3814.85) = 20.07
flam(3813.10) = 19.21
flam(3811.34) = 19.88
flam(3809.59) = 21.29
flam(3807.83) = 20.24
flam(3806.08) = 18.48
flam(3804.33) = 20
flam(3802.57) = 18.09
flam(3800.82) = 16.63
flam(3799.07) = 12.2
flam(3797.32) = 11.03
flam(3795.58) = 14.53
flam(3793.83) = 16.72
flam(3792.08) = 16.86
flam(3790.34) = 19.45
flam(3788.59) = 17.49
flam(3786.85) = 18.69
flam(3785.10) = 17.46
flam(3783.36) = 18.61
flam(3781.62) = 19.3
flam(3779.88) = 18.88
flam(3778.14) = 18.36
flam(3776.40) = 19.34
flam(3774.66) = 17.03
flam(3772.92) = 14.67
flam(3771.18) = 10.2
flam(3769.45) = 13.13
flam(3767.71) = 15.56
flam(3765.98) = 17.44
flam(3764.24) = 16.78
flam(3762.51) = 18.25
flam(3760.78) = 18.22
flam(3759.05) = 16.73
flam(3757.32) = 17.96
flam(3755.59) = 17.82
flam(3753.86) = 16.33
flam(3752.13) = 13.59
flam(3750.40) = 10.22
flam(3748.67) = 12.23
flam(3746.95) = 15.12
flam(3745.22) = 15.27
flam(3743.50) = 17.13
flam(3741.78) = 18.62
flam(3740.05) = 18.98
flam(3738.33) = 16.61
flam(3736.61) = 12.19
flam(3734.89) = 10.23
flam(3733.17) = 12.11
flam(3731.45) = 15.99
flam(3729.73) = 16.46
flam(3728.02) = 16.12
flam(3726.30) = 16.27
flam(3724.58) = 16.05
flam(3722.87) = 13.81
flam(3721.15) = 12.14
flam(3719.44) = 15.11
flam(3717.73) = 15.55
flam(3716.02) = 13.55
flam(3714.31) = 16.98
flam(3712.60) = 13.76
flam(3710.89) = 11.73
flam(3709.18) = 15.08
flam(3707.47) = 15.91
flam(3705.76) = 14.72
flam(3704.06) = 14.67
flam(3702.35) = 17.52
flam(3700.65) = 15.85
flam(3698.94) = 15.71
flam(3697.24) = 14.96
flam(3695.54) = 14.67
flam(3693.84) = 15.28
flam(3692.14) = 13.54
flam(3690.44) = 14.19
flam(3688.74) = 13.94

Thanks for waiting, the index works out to 1.1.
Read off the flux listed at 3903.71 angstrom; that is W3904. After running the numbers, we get 19.74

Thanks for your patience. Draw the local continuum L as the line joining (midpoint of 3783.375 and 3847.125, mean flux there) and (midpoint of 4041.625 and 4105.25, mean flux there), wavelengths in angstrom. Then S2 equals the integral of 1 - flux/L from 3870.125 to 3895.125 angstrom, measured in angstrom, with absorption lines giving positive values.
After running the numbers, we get 1.0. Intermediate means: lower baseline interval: 17.3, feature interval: 17.1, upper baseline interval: 19.1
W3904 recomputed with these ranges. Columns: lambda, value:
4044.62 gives 20.17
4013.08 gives 20.37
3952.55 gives 19.04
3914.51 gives 20.06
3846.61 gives 21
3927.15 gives 19.66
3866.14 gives 20.13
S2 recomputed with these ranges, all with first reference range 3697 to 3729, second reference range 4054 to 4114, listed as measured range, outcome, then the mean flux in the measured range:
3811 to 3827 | -3.13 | 19.2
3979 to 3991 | -1.60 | 20.1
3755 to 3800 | -2.77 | 16.6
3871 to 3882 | -1.38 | 18.7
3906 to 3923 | -2.74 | 19.8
